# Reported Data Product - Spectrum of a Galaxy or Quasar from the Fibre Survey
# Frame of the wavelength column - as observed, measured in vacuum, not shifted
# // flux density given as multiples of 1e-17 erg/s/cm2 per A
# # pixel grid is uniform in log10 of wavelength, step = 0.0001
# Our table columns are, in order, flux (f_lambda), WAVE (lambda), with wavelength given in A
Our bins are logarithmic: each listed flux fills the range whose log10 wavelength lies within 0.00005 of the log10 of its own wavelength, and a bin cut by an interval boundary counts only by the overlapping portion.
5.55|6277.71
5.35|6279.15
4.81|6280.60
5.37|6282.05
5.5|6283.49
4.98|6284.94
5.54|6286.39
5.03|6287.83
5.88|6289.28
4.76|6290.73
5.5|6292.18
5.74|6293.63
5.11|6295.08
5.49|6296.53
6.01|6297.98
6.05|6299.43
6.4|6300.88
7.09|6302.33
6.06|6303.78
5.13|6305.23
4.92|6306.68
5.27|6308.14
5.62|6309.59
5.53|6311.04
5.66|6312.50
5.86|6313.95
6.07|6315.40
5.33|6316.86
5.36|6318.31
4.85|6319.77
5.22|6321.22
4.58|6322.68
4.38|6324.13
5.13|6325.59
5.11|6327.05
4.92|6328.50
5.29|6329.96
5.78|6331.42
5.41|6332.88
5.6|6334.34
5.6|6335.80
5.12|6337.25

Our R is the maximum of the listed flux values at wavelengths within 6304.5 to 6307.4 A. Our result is 5.13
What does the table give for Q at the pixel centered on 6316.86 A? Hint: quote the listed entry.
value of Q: 5.33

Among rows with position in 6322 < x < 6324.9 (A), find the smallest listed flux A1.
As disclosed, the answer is 4.38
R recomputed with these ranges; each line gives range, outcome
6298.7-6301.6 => 6.4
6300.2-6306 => 7.09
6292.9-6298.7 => 6.01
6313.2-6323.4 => 6.07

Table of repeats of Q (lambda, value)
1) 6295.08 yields 5.11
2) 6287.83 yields 5.03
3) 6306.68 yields 4.92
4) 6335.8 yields 5.6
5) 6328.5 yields 4.92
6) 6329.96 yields 5.29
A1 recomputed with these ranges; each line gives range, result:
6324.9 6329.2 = 4.92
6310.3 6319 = 5.33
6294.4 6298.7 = 5.11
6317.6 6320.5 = 4.85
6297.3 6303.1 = 6.01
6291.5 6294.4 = 5.5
